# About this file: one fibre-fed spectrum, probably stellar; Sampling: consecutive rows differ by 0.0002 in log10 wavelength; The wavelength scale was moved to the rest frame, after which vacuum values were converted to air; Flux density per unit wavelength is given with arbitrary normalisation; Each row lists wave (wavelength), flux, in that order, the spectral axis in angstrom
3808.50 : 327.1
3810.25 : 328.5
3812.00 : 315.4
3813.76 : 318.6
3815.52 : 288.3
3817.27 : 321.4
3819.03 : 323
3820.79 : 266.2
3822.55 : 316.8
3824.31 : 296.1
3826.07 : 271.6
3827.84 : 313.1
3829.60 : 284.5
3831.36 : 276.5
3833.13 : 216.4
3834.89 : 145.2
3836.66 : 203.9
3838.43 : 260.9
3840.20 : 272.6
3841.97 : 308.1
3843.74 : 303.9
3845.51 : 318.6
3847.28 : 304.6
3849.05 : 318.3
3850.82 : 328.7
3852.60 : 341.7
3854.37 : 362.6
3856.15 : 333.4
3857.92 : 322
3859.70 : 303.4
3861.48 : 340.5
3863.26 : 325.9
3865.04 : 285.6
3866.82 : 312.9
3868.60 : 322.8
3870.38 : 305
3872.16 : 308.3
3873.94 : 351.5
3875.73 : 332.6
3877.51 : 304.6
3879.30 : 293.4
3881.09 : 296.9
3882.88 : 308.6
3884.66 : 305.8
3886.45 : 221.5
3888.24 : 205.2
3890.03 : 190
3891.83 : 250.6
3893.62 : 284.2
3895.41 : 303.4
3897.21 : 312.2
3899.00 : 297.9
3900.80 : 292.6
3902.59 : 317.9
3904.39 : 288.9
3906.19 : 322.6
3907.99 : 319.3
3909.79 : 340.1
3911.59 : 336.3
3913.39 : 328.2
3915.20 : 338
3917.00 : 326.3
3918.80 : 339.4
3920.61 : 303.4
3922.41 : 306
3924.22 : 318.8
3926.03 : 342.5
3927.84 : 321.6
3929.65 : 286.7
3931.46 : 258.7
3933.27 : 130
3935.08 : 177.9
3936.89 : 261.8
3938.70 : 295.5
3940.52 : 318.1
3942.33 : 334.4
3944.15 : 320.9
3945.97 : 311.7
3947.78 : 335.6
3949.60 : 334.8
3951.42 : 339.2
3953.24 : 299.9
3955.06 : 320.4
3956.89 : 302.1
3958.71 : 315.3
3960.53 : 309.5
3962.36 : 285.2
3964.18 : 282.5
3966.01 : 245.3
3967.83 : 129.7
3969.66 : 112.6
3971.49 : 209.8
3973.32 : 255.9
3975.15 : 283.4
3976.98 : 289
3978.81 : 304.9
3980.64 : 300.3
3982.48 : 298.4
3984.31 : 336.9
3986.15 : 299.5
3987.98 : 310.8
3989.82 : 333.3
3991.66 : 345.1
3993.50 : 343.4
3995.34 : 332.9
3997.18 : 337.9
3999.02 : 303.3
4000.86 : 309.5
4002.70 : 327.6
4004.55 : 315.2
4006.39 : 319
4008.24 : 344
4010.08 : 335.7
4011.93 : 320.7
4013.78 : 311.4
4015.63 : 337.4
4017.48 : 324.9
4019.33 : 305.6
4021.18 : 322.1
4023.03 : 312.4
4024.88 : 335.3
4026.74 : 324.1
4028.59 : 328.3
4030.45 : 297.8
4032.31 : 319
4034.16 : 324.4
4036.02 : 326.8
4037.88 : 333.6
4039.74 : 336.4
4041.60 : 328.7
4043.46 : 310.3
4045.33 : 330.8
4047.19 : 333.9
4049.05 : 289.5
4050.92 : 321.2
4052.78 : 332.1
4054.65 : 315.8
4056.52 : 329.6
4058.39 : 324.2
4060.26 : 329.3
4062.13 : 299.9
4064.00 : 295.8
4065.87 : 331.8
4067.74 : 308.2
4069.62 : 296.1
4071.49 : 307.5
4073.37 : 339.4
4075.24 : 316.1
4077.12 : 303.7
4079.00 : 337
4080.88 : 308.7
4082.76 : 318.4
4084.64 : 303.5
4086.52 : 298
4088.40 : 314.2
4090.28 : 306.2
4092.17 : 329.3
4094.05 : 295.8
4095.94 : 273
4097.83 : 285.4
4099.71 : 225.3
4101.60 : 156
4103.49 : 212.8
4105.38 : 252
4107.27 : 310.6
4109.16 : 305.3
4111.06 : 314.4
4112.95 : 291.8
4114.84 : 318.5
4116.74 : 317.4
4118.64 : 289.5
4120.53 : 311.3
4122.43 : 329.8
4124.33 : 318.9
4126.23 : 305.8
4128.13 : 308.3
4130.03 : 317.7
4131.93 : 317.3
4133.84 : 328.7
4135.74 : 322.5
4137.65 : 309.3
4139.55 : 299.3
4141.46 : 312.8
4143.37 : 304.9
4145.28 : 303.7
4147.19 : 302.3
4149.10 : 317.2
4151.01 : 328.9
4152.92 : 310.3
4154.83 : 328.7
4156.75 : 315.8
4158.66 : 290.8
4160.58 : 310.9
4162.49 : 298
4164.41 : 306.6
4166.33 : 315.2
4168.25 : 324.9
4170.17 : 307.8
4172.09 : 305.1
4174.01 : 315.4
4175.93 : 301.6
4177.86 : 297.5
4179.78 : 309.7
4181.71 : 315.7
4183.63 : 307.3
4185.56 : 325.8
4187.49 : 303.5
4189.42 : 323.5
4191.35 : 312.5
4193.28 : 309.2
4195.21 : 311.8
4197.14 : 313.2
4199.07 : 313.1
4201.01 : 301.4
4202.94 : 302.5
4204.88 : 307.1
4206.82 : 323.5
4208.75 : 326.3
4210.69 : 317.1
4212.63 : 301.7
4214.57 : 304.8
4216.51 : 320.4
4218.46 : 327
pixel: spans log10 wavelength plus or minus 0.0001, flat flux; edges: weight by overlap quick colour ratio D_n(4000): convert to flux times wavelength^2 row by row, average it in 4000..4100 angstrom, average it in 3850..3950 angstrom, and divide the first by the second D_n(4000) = 1.13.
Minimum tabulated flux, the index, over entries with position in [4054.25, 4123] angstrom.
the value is 156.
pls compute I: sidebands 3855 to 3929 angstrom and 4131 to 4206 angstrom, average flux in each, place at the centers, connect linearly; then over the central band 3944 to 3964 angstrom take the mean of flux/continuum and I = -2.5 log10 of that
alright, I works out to -0.02 mag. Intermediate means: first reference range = 306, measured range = 314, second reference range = 311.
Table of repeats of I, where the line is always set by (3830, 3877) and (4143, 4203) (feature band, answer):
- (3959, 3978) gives 0.242 mag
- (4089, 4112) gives 0.133 mag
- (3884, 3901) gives 0.142 mag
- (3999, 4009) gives -0.054 mag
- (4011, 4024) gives -0.048 mag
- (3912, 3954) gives 0.004 mag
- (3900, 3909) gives -0.025 mag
